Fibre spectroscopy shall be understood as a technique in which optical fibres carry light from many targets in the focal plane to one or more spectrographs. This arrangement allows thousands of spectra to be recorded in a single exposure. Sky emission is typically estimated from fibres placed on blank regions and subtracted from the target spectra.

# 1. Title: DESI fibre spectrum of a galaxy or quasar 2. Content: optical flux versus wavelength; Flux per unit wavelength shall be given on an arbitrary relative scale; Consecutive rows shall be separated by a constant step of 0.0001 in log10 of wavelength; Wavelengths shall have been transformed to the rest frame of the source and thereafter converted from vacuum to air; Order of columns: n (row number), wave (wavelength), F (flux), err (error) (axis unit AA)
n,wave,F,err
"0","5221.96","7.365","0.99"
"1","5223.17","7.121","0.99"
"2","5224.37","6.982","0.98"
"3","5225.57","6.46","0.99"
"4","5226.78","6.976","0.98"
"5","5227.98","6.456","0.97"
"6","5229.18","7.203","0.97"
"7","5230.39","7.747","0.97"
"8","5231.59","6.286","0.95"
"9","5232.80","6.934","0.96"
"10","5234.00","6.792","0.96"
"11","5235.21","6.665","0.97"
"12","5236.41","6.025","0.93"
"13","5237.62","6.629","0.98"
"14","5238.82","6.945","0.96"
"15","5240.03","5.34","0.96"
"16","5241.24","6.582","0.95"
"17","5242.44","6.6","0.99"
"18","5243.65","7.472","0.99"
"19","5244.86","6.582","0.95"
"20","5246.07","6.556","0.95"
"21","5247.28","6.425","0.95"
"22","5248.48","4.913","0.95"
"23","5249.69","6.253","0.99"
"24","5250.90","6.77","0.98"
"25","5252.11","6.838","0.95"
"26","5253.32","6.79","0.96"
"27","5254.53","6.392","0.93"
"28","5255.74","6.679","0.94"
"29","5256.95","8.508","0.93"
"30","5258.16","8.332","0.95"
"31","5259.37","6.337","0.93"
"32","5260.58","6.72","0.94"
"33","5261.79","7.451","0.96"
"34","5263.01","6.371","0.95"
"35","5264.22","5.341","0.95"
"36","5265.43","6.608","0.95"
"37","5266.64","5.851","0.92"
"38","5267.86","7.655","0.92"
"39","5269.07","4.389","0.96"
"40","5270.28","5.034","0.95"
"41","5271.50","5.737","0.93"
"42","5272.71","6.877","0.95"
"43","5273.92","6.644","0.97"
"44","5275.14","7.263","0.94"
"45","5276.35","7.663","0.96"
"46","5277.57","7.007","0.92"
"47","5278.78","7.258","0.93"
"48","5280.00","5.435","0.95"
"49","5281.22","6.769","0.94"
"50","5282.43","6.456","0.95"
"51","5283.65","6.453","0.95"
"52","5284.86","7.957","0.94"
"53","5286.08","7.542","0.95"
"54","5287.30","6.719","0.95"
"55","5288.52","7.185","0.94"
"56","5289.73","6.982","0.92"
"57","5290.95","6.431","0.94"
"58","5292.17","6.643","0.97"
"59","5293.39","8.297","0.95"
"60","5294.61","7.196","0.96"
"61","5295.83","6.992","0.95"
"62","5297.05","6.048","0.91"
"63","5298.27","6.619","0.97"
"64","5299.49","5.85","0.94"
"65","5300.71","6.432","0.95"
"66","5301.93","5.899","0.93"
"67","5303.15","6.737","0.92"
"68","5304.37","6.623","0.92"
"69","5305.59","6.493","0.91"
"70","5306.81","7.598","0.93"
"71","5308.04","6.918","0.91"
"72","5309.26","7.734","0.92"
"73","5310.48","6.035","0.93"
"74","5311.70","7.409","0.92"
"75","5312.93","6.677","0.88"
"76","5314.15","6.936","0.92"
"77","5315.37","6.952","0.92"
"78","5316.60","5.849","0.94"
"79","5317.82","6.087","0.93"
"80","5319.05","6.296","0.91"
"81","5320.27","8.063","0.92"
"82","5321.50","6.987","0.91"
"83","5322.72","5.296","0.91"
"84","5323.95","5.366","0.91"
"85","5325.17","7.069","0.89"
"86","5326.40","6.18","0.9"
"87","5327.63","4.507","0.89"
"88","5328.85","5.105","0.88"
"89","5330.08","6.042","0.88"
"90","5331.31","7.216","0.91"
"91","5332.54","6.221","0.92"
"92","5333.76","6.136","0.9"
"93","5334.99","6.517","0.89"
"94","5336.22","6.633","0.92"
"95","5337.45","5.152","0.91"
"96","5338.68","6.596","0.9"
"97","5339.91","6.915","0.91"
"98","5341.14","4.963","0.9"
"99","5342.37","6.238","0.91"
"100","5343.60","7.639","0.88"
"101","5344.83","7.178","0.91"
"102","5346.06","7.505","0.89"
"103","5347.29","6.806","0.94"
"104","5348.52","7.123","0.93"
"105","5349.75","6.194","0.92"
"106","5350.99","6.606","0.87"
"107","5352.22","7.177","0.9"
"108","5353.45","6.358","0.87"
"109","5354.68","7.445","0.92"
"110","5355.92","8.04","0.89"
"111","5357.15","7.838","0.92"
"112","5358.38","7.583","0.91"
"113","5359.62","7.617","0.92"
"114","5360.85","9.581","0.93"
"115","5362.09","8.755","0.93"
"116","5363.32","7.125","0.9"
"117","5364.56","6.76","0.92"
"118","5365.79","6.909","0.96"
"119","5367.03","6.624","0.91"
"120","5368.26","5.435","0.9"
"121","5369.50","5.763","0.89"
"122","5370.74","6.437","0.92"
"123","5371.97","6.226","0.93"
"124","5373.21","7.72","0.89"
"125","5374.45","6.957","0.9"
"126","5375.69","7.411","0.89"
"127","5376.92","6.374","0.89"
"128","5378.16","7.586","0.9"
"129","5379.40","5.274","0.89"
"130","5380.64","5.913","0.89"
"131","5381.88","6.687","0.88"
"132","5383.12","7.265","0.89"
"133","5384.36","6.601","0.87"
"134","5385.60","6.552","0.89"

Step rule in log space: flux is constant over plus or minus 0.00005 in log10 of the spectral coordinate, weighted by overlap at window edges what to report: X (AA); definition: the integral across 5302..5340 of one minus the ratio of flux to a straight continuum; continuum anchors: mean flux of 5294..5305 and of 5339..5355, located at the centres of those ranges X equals 0.94 AA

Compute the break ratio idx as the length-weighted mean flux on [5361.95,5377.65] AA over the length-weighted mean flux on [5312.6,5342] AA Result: 1.08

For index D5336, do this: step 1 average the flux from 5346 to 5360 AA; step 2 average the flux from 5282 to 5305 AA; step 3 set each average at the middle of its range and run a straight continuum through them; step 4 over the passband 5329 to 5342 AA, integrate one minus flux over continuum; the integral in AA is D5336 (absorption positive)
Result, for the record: 1.6 AA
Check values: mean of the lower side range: 6.79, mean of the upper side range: 7.17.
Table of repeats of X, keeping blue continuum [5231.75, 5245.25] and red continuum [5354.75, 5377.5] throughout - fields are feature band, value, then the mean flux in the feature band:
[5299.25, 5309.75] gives 0.3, 6.72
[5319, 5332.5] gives 1.5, 6.19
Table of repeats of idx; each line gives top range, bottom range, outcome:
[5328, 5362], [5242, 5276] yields 1.04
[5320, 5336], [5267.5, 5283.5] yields 0.96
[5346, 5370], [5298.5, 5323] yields 1.07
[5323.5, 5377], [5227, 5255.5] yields 1.02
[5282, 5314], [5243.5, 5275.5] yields 1.05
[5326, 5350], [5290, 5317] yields 0.94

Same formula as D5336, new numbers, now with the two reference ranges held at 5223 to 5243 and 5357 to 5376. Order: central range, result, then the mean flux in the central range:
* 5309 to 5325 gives 0.91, 6.58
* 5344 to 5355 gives 0.24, 6.94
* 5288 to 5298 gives -0.09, 6.96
